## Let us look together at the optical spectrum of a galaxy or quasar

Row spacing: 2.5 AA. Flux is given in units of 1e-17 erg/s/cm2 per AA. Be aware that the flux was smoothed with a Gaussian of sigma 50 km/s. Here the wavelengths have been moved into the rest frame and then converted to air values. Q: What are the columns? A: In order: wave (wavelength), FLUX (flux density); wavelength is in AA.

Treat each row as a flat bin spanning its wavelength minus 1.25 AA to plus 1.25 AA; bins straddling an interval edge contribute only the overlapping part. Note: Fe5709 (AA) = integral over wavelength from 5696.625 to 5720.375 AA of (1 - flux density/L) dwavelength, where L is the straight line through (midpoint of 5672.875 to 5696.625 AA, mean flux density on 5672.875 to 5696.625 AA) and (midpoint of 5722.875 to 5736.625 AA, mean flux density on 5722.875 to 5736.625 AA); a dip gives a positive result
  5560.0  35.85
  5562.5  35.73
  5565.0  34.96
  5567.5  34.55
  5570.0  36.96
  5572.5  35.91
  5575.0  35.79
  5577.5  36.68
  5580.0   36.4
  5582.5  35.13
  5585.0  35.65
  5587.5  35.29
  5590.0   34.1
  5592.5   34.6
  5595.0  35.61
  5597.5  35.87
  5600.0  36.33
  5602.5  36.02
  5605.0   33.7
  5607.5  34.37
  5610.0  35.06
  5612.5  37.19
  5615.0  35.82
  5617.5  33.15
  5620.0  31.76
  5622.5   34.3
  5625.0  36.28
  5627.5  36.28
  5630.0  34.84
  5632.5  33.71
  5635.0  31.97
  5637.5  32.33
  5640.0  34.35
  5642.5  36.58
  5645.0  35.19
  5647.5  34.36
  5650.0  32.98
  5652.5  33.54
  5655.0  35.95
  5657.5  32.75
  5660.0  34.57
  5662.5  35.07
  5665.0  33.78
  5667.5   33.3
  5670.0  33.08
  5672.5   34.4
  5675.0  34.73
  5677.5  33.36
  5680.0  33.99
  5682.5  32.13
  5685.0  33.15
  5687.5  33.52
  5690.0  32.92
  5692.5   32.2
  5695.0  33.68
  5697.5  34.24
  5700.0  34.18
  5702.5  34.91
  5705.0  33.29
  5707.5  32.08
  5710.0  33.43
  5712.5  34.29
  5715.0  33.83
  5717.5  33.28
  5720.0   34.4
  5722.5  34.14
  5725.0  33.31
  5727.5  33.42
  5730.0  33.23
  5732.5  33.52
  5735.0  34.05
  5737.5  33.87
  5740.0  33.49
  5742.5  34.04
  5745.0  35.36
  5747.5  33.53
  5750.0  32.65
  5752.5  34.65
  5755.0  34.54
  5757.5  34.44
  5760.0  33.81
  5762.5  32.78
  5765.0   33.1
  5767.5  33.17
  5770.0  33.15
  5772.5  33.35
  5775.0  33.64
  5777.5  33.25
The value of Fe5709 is -0.2 AA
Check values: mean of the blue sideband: 33.4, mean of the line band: 33.8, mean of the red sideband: 33.6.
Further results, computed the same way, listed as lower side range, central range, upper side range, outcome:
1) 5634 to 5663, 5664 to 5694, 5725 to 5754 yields 0.6 AA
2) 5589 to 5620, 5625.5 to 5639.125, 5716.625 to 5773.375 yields 0.3 AA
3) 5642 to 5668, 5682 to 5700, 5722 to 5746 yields 0.5 AA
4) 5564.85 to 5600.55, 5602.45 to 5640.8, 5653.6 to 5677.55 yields 0.6 AA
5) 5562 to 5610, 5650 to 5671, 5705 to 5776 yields 0.4 AA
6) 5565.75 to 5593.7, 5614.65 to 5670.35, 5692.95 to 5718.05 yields 0.7 AA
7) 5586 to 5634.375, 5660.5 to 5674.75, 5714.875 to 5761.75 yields 0.2 AA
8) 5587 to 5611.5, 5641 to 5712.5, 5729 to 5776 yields 1.2 AA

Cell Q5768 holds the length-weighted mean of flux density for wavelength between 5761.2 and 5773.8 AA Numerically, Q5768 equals 33.1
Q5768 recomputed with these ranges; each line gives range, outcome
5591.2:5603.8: 35.7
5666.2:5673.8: 33.6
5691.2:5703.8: 33.8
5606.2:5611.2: 34.7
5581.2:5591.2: 35.1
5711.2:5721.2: 33.9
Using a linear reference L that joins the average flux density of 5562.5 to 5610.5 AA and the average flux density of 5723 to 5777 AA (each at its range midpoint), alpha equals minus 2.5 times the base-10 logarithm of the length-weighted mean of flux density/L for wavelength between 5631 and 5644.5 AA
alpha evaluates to 0.03 mag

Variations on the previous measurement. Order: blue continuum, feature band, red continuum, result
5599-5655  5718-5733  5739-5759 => 0.017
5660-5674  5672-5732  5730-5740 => 0.009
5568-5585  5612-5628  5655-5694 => 0.005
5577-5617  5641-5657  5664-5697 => -0.015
